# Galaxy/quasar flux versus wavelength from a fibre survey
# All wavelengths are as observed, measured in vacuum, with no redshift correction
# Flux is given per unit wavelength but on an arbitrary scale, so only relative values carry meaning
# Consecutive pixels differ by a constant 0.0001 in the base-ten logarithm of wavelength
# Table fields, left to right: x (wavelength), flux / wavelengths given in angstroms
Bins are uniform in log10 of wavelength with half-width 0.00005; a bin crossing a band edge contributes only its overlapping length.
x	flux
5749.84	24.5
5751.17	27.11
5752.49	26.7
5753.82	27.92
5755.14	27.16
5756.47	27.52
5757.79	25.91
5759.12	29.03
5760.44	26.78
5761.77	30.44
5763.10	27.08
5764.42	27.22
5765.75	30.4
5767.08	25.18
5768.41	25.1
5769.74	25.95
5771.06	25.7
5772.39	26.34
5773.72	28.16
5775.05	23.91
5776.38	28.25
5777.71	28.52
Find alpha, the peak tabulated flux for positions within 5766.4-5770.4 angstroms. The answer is 25.95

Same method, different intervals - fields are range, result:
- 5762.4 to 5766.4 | 30.4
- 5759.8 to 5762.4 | 30.44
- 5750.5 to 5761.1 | 29.03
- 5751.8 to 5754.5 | 27.92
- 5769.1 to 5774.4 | 28.16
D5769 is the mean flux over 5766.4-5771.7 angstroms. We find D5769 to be 25.5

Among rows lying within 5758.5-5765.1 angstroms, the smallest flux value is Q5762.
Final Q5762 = 26.78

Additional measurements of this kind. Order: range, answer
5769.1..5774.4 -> 25.7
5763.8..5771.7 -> 25.1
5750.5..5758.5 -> 25.91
